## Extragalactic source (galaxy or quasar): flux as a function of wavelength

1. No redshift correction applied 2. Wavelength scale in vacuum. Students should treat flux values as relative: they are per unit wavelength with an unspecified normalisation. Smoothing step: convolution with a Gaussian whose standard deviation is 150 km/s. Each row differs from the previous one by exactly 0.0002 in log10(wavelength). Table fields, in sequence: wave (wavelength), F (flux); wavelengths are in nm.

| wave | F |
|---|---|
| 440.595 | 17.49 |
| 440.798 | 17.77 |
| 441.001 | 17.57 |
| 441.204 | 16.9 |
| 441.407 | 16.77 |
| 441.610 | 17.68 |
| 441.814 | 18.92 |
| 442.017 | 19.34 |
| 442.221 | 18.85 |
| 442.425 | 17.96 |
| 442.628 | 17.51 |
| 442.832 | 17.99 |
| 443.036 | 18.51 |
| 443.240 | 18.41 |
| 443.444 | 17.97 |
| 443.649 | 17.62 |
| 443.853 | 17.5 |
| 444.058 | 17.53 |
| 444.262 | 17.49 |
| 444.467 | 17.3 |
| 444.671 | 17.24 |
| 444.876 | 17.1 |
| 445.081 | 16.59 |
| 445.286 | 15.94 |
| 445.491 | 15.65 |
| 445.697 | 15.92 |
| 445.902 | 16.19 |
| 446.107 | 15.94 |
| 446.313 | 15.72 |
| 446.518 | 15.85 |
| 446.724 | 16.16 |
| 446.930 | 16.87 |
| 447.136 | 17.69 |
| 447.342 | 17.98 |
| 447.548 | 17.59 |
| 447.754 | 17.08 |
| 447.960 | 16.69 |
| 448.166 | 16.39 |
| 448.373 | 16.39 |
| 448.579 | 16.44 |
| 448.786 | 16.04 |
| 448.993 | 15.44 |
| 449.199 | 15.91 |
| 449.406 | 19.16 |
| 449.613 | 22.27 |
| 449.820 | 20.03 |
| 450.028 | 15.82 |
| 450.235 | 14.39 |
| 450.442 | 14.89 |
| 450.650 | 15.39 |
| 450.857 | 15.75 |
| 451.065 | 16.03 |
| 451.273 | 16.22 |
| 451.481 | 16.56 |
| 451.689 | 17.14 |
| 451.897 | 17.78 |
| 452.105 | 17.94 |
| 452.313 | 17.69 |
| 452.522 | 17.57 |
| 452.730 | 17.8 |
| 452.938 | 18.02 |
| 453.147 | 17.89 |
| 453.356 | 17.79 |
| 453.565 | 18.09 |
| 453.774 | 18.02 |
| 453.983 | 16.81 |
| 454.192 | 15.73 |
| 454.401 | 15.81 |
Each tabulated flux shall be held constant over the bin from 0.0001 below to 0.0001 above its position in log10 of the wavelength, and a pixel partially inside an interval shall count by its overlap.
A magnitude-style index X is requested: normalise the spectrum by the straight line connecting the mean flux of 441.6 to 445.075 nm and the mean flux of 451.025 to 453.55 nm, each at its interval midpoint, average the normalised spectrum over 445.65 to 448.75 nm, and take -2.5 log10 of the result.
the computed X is 0.07 mag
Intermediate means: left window 17.9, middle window 16.6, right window 17.4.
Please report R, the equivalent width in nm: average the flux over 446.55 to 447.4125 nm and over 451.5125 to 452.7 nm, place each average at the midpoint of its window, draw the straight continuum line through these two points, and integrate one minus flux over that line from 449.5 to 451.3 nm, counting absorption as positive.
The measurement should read 0.062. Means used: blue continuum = 17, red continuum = 17.6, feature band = 16.8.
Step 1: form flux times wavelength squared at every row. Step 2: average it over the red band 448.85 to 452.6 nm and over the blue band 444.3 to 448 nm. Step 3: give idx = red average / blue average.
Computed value 1.04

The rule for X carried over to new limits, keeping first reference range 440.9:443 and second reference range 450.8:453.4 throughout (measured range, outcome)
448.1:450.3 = 0.02 mag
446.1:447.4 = 0.07 mag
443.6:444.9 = 0.02 mag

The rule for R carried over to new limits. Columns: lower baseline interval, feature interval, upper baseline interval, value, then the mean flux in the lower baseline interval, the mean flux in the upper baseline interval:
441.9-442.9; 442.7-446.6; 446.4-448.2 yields 0.16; 18.4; 16.9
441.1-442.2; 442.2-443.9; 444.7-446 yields -0.07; 18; 16.3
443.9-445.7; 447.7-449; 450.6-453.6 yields 0.05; 16.8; 17.2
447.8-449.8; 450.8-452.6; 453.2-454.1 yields 0.05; 17.3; 17.7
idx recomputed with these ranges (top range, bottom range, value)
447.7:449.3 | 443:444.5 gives 0.94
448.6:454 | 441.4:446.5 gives 1.02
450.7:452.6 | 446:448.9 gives 1.04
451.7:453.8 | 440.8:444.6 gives 1.04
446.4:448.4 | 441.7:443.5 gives 0.94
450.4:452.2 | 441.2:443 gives 0.95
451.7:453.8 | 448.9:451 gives 1.07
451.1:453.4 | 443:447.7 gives 1.06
